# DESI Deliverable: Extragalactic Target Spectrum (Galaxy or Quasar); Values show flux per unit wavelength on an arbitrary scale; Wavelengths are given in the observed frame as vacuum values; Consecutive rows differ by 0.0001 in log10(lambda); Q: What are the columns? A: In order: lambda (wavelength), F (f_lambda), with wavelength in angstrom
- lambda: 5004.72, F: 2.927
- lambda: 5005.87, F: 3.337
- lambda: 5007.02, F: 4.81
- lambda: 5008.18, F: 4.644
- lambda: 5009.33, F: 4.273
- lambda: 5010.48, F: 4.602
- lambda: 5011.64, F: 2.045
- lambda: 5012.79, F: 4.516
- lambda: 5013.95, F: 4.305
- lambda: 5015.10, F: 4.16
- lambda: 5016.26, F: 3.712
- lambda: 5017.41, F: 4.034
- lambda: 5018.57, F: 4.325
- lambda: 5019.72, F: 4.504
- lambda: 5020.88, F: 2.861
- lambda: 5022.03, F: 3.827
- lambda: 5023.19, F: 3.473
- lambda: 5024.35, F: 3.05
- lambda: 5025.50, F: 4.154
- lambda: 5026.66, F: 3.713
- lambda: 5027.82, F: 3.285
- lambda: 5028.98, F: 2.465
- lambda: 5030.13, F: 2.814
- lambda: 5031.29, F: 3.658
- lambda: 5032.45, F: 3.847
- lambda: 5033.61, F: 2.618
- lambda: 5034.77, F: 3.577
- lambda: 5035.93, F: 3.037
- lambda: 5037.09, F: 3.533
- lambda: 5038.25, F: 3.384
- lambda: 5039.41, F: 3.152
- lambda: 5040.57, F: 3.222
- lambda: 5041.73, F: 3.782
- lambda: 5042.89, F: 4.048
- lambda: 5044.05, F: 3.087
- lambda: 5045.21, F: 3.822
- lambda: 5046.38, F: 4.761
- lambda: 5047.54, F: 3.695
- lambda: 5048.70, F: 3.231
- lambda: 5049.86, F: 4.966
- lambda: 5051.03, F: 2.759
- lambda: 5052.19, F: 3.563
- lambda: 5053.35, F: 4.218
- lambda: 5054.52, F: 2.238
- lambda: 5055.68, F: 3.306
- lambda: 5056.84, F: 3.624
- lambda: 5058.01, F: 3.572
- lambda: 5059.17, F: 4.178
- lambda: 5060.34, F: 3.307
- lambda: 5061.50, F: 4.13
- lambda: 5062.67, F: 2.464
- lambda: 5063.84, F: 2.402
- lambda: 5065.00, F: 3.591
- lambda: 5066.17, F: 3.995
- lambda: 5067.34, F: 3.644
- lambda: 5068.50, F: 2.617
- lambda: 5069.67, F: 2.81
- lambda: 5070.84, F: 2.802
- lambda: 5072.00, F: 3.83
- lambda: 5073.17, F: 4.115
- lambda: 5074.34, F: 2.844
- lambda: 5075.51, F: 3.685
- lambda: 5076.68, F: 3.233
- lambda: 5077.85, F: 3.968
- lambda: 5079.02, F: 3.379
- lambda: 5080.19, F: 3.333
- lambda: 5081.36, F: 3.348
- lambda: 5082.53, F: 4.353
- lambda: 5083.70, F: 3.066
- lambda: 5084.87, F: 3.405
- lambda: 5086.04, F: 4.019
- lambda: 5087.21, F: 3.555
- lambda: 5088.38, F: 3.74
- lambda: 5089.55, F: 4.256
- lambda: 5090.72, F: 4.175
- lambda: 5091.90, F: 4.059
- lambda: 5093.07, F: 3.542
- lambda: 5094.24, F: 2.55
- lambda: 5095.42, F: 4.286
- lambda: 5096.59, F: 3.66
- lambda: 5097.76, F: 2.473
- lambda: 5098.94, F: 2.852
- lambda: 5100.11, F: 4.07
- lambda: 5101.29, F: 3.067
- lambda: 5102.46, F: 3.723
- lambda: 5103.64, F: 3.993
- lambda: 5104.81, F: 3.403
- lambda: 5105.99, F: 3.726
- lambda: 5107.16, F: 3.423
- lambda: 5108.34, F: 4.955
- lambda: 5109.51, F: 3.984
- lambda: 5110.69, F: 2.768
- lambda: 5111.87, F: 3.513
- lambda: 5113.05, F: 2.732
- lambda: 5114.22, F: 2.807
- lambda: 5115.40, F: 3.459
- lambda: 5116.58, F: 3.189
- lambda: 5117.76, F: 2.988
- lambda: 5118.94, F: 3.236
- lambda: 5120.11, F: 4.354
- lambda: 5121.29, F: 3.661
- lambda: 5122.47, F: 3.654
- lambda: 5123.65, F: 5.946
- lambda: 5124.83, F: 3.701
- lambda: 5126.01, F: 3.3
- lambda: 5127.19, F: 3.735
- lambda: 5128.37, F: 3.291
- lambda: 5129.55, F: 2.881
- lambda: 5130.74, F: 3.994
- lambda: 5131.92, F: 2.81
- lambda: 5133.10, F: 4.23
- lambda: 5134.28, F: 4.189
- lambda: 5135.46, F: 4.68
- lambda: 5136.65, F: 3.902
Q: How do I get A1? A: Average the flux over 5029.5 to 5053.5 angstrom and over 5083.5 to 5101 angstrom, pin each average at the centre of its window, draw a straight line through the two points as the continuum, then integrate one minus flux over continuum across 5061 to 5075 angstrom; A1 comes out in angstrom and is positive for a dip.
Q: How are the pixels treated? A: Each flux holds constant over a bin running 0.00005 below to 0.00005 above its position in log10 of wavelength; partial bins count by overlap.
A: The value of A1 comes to 1.2 angstrom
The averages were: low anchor 3.55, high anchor 3.58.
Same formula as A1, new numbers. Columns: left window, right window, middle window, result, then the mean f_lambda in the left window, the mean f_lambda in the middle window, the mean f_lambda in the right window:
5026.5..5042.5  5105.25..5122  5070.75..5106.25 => -1.6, 3.29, 3.57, 3.49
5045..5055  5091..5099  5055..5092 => 0.3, 3.7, 3.51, 3.41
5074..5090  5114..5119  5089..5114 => -1.7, 3.59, 3.57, 3.14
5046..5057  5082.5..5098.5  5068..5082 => 1.1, 3.62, 3.34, 3.62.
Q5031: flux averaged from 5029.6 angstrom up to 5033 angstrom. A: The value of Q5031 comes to 3.44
